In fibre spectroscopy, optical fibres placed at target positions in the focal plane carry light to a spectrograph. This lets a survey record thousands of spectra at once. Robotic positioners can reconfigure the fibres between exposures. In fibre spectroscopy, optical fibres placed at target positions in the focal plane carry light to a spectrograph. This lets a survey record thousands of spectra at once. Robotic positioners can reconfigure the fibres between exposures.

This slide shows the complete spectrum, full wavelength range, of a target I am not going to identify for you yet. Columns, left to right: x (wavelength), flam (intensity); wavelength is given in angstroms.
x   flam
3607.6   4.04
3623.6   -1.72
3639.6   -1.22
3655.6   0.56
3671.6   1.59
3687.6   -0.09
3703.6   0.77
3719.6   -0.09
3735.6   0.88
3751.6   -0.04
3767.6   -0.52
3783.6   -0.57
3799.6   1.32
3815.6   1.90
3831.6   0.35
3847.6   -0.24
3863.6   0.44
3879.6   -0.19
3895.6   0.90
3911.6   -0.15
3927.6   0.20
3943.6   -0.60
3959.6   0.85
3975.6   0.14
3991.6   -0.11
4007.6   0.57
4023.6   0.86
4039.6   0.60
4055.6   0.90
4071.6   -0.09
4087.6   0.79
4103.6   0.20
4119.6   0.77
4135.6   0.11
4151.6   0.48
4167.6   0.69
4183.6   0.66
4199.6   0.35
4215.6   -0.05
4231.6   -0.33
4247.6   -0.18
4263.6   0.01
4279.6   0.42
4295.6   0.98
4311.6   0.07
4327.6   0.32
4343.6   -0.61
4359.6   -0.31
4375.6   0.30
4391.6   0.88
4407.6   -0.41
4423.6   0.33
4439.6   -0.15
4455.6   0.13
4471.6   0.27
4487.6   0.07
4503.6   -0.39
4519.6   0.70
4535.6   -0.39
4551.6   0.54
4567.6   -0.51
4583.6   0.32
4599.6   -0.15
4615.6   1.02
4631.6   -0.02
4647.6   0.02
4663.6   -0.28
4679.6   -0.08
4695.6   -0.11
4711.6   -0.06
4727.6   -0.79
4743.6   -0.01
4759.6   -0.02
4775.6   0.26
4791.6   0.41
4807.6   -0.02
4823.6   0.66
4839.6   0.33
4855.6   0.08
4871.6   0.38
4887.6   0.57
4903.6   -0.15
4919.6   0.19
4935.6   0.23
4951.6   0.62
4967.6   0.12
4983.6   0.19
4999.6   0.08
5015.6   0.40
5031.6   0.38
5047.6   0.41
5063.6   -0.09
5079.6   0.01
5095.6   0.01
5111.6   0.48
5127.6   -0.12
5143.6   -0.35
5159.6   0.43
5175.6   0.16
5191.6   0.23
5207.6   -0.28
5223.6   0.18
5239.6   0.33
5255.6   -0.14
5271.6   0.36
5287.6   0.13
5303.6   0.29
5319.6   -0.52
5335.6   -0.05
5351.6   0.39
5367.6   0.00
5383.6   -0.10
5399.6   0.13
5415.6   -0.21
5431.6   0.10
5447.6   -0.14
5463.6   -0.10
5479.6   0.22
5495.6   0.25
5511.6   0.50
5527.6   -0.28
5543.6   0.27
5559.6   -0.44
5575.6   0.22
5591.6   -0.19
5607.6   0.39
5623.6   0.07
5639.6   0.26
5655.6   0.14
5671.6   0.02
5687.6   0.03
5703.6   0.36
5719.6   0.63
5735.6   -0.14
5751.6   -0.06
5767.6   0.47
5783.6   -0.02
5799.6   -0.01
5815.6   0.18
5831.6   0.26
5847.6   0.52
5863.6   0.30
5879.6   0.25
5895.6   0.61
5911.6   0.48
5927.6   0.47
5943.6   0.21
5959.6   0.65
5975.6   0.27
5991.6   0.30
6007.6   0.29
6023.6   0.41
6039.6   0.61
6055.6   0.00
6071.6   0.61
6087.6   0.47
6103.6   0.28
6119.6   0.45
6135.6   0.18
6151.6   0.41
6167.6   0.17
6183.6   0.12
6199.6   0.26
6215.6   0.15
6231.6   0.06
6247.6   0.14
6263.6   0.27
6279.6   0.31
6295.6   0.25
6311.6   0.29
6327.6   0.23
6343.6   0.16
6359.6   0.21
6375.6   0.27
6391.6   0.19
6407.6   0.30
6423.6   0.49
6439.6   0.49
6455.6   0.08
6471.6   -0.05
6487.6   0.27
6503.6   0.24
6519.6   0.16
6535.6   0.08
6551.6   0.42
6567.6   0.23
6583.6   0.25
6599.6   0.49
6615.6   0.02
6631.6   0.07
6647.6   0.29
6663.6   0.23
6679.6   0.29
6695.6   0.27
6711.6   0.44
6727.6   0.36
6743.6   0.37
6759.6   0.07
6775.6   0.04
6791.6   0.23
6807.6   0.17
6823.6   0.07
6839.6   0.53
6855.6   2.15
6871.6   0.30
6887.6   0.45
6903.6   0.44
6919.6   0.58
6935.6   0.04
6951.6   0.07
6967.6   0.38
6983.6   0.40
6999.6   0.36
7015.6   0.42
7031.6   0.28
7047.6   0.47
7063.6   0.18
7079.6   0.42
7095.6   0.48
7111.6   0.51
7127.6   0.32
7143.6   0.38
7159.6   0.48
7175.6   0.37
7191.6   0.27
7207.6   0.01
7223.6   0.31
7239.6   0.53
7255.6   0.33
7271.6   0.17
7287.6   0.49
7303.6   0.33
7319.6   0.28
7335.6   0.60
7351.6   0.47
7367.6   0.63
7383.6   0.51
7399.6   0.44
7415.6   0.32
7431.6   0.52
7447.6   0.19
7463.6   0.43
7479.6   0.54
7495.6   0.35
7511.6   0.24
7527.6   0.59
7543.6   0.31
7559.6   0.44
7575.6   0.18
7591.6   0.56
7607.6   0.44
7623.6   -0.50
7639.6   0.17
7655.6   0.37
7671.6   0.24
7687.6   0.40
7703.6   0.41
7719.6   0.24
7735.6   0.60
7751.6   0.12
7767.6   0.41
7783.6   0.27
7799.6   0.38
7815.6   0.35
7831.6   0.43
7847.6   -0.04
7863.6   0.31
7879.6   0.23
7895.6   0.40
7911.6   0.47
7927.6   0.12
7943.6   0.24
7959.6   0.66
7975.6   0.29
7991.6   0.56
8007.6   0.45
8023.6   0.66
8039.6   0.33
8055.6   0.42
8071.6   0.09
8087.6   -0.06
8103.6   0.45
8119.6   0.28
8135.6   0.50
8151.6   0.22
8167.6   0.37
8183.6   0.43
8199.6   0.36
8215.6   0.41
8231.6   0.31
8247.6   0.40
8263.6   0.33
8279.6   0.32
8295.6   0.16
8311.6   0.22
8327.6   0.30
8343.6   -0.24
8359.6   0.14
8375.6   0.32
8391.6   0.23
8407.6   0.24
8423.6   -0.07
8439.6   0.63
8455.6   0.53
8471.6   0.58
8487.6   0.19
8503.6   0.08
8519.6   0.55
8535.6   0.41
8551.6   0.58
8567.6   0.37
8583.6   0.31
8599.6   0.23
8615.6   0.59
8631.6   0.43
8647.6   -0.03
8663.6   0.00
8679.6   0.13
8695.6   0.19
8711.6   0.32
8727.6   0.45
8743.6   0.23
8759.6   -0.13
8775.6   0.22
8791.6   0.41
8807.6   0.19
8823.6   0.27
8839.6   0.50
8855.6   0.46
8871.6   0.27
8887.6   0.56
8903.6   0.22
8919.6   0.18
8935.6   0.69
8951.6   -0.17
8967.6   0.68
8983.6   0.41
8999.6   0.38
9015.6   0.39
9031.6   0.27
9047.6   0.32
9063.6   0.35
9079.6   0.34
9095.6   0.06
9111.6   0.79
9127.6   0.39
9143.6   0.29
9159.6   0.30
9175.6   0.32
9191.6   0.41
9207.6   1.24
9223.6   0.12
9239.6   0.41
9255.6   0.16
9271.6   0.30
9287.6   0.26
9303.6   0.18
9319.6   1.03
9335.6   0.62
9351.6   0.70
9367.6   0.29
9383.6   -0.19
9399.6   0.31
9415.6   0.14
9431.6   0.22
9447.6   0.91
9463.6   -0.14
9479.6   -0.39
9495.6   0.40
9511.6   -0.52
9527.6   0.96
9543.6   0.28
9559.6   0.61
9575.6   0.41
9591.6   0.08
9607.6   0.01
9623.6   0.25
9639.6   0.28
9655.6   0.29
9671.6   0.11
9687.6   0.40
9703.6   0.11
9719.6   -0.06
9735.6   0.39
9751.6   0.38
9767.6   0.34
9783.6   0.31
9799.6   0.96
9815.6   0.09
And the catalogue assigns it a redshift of 0.837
